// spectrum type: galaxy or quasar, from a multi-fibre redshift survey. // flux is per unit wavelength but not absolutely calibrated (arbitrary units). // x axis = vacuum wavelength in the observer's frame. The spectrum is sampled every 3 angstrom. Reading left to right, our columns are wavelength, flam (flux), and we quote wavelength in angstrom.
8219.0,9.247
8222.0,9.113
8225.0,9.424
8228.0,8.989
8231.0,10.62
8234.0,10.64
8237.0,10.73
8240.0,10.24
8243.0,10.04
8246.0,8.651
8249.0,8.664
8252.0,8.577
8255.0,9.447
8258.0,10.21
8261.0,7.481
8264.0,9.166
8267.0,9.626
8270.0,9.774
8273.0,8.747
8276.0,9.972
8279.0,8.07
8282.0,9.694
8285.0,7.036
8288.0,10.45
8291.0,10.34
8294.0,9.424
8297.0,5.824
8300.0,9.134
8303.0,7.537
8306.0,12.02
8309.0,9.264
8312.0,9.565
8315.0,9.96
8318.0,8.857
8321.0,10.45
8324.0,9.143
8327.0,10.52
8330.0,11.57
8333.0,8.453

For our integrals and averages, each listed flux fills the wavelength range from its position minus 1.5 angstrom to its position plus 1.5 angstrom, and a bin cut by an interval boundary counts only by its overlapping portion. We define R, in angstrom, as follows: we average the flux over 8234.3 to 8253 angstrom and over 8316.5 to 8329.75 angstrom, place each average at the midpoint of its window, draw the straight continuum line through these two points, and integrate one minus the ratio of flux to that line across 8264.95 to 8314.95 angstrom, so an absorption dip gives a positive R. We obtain 3.1 angstrom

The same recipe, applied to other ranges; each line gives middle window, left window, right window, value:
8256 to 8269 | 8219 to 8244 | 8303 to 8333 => 1.01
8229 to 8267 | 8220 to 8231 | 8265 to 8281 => -0.89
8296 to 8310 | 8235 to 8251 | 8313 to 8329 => 1.36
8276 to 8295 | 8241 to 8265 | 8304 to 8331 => 0.68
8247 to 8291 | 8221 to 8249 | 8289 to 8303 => 0.09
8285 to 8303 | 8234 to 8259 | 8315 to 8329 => 1.86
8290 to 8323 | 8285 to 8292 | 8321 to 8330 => 2.19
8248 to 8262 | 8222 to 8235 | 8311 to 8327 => 1.19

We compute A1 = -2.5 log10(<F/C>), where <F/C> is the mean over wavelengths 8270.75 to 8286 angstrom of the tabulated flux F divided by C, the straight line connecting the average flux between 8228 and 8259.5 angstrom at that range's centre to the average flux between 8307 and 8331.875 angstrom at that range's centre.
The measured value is 0.119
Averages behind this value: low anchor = 9.74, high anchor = 9.94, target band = 8.81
